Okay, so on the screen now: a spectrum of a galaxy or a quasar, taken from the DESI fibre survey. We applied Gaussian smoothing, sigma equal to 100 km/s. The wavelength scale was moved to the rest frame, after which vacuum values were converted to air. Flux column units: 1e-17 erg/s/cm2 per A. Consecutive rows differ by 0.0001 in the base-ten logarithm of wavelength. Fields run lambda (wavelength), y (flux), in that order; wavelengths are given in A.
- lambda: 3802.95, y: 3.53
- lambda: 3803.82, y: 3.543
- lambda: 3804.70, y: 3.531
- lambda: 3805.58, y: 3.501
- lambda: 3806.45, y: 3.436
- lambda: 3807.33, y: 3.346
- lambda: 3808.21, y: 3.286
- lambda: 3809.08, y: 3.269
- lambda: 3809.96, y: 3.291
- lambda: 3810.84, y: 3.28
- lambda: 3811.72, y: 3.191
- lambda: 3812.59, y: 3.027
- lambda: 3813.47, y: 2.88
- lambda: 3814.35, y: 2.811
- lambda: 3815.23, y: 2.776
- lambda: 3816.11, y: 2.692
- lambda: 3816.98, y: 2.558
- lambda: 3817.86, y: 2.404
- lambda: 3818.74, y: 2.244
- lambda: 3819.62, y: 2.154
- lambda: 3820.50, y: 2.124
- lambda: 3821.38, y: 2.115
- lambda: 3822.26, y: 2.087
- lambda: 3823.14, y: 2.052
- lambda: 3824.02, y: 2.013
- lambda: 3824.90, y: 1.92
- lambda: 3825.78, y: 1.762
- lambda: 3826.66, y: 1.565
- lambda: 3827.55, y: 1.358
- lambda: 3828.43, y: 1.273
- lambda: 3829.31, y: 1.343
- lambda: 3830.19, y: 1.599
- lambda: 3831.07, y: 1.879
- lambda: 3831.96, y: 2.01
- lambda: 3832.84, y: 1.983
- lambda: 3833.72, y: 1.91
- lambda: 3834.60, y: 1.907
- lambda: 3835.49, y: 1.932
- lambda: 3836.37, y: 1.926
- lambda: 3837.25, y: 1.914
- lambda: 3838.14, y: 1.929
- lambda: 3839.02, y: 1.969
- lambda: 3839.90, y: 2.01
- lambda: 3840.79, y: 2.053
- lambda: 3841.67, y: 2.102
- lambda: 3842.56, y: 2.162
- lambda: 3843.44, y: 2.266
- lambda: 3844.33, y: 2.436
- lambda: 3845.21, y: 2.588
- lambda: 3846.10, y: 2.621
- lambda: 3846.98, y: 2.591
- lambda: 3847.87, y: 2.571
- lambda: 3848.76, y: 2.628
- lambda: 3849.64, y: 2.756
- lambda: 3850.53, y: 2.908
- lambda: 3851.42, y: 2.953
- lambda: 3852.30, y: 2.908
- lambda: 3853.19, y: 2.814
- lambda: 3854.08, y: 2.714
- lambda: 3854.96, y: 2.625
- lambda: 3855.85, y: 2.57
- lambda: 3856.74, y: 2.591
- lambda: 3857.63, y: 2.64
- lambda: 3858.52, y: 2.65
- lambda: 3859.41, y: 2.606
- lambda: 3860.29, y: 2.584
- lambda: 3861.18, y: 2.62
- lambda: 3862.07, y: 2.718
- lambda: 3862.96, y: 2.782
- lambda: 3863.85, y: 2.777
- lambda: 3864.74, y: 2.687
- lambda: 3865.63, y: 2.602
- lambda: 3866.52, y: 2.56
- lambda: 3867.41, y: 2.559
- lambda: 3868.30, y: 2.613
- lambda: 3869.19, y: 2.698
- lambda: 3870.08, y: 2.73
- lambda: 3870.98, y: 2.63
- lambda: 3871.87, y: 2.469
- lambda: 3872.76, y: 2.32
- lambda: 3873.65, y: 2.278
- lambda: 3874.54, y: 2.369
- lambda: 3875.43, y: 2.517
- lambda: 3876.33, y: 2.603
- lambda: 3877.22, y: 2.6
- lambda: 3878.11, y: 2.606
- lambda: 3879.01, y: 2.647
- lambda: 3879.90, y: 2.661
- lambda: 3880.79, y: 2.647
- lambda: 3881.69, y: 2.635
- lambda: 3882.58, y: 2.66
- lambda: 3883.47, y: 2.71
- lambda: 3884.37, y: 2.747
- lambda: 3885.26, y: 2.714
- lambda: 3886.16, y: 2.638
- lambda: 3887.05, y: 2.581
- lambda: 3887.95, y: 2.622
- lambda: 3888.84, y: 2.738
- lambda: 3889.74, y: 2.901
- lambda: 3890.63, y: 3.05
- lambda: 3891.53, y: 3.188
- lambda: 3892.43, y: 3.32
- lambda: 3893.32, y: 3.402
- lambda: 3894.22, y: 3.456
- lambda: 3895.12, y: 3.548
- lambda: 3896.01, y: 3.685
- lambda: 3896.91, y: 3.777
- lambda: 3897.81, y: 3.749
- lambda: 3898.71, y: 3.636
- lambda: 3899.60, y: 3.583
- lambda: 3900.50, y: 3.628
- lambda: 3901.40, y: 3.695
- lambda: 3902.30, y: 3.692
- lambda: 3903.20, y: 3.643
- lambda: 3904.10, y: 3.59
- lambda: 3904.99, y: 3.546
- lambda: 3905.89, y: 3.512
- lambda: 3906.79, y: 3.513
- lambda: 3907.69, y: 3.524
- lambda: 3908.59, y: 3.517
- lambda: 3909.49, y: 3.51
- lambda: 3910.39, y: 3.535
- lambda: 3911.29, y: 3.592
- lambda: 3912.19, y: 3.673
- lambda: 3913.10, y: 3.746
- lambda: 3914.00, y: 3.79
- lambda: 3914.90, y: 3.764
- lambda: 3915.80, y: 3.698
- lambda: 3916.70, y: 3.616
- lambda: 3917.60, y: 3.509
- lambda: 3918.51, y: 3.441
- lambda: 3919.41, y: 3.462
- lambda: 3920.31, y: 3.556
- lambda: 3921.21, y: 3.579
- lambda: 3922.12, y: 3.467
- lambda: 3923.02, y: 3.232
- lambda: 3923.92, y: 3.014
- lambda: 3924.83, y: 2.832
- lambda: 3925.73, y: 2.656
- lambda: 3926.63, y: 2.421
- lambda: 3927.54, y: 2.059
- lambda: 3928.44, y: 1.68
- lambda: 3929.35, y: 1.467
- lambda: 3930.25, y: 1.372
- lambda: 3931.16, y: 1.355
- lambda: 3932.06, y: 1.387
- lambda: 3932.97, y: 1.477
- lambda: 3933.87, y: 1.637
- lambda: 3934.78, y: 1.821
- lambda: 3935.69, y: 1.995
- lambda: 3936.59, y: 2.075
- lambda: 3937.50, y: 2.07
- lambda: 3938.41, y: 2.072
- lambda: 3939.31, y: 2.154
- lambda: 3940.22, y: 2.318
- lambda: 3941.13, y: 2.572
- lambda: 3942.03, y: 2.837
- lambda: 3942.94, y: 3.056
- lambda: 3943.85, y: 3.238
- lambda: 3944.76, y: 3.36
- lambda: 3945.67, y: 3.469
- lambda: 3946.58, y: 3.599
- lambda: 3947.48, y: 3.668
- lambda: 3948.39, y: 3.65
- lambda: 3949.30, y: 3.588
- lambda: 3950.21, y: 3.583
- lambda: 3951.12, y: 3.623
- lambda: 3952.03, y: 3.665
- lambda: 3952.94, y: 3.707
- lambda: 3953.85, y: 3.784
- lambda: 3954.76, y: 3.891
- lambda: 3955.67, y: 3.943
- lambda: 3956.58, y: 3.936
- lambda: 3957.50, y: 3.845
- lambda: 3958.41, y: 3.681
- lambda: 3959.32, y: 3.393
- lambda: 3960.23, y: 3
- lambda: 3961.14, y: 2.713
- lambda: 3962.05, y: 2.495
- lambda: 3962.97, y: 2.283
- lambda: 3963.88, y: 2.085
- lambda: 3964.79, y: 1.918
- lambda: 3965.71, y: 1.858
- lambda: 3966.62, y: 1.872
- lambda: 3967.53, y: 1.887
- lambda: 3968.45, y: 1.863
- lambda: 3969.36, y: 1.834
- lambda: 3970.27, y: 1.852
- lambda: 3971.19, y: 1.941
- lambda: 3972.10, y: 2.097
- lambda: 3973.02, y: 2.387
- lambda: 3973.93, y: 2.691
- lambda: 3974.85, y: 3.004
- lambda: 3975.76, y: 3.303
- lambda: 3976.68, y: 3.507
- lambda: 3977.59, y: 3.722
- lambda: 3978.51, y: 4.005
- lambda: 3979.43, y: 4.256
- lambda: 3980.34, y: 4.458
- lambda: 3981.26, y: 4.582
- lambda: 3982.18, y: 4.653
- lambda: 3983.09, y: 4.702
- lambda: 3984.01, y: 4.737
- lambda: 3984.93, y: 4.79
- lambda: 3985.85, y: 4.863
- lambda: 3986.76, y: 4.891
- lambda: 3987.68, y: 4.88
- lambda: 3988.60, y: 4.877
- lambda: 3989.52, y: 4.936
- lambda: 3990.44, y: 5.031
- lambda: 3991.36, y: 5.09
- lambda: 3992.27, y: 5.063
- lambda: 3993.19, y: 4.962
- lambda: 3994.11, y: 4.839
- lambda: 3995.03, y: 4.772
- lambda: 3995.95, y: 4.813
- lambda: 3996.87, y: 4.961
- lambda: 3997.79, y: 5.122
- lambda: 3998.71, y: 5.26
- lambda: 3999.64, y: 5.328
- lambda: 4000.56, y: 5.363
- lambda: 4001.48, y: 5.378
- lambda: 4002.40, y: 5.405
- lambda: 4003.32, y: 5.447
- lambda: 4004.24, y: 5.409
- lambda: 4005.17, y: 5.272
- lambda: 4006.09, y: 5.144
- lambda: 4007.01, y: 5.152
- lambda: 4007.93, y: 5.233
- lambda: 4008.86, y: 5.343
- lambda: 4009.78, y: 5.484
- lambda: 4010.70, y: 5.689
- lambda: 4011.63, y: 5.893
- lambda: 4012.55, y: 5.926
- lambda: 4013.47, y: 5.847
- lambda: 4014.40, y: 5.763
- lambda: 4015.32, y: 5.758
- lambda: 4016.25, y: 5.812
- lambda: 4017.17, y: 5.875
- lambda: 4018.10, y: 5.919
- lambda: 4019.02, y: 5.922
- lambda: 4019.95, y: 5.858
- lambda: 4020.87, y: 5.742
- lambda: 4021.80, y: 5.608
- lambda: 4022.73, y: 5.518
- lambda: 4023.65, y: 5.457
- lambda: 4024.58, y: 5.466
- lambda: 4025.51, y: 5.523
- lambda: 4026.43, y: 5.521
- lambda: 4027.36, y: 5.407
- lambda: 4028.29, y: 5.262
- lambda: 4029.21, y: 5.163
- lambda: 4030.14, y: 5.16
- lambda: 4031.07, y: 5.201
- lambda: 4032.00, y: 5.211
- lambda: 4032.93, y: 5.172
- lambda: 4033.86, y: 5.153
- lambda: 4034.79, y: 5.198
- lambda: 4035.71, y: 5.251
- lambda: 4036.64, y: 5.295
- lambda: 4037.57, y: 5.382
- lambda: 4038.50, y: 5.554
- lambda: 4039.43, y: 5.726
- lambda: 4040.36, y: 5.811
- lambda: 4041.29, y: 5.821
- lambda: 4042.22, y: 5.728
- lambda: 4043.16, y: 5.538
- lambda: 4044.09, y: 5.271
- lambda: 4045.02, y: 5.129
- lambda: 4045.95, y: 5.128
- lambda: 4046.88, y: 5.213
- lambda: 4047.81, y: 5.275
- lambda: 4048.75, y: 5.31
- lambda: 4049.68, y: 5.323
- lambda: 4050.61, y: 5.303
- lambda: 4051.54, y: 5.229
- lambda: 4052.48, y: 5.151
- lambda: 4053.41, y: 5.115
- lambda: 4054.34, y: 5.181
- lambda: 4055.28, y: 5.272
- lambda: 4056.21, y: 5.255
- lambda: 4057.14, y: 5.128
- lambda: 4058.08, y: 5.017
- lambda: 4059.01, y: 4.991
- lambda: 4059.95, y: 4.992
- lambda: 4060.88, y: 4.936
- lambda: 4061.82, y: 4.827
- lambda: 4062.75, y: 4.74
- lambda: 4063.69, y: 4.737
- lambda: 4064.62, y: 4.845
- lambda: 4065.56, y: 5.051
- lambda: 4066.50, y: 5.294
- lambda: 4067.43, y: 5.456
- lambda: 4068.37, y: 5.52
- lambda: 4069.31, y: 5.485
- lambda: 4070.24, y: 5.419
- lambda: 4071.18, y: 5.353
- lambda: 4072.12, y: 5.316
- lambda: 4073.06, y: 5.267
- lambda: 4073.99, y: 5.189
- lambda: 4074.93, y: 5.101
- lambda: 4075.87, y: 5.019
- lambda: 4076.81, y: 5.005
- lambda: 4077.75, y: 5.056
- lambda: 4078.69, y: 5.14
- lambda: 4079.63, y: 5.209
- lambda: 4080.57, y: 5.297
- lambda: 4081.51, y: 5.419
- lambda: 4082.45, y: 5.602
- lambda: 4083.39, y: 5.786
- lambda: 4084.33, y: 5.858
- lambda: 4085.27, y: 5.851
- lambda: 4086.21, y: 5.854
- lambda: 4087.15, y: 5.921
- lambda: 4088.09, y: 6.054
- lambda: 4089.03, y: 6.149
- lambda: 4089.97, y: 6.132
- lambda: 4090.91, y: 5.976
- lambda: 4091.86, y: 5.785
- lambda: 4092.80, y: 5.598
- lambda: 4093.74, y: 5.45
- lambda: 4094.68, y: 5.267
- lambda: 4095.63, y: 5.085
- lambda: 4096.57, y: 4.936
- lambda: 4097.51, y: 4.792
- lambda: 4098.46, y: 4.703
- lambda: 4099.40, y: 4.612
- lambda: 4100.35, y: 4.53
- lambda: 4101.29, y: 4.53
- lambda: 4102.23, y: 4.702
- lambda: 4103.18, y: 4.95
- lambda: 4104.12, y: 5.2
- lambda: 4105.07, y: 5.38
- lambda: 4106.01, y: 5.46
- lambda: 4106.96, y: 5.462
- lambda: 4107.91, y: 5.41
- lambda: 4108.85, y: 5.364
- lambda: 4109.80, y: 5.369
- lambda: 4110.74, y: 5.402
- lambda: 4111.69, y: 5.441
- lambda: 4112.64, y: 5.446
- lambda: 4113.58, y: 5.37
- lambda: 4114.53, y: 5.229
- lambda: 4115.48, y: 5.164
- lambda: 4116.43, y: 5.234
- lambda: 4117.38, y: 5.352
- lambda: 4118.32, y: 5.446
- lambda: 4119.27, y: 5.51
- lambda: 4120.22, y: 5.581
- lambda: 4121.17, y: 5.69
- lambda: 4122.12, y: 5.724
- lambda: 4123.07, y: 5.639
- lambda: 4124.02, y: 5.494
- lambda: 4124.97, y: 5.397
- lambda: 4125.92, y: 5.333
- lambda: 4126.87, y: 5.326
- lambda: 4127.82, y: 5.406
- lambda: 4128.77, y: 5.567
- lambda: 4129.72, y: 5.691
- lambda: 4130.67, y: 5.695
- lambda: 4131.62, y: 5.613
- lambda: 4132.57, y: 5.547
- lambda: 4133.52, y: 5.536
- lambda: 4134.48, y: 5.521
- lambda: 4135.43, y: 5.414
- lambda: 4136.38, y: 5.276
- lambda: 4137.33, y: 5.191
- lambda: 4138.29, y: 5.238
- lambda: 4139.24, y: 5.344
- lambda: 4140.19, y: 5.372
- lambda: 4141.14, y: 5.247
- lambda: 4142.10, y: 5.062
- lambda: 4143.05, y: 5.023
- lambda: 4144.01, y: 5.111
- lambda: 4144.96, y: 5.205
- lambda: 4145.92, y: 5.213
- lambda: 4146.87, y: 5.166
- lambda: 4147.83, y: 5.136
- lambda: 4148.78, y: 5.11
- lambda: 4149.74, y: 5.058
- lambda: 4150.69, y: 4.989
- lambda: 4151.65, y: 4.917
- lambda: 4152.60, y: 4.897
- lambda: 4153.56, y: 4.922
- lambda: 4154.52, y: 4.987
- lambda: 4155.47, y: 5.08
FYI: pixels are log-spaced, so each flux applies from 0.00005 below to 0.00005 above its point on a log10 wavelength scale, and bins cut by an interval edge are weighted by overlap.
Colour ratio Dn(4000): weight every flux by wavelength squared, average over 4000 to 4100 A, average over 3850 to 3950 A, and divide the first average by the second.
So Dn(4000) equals 2.00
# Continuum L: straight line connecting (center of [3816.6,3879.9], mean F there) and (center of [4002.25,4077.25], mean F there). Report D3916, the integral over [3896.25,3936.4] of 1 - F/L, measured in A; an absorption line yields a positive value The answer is 3.6 A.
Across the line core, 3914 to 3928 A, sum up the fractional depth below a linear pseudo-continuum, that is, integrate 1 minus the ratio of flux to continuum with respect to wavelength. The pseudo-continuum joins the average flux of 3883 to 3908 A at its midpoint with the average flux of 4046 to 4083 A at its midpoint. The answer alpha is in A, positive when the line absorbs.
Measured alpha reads 1.3 A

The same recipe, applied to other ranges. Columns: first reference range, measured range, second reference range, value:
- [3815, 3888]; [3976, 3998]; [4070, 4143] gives -3.8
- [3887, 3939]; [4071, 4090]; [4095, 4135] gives -2.2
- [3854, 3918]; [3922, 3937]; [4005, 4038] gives 6.8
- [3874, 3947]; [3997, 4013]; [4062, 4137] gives -4.8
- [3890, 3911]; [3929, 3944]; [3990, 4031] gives 7.7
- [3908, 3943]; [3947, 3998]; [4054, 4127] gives -2.5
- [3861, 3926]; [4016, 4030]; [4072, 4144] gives -3.5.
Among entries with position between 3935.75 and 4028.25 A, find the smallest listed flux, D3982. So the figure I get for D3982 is 1.834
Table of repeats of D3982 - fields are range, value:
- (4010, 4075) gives 4.737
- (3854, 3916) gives 2.278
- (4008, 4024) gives 5.343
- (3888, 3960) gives 1.355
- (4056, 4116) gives 4.53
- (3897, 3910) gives 3.51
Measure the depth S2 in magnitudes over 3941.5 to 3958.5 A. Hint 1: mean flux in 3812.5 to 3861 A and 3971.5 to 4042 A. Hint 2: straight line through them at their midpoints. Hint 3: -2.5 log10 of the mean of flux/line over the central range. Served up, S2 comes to 0.16 mag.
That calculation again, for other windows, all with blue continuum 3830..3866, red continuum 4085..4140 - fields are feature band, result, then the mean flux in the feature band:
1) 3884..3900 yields -0.10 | 3.19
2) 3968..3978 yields 0.44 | 2.56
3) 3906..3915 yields -0.16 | 3.6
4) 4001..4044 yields -0.25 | 5.51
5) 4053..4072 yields -0.07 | 5.13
